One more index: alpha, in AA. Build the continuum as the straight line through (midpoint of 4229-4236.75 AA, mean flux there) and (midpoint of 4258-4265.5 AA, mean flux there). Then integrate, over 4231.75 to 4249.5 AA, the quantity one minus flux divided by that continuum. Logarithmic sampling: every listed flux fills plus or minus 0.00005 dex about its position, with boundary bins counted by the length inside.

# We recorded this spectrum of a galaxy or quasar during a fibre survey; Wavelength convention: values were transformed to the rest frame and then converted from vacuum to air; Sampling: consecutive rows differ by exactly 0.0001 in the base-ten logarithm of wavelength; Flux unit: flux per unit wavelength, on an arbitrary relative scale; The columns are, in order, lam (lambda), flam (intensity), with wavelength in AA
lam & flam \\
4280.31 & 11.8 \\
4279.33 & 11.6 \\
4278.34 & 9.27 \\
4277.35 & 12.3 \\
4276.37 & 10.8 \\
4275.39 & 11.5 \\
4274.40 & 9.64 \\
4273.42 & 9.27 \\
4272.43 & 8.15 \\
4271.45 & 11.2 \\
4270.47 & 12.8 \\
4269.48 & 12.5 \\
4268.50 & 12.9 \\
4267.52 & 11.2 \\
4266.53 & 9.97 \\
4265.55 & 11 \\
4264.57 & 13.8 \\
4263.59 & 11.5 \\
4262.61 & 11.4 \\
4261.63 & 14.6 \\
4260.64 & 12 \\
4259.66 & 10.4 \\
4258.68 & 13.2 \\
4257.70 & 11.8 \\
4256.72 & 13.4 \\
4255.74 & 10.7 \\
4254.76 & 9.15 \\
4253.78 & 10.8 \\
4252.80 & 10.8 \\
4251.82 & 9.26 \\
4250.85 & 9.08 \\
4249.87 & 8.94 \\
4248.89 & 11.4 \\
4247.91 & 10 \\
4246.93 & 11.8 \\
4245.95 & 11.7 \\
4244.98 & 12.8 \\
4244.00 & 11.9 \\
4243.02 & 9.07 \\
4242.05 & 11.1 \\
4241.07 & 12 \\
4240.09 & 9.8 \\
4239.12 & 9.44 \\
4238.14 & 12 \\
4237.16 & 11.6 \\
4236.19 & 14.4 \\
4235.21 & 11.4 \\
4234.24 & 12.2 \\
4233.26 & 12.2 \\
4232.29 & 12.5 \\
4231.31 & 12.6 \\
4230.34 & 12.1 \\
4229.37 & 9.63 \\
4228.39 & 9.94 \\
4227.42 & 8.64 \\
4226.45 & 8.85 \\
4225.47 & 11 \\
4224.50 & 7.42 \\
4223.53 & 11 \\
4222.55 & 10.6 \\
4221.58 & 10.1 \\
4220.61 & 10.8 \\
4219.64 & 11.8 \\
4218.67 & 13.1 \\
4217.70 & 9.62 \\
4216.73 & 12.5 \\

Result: 1.0 AA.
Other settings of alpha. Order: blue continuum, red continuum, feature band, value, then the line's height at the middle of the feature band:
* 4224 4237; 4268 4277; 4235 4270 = -1.1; 11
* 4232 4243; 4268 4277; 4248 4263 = 0.2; 11.3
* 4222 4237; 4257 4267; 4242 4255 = 1.1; 11.6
